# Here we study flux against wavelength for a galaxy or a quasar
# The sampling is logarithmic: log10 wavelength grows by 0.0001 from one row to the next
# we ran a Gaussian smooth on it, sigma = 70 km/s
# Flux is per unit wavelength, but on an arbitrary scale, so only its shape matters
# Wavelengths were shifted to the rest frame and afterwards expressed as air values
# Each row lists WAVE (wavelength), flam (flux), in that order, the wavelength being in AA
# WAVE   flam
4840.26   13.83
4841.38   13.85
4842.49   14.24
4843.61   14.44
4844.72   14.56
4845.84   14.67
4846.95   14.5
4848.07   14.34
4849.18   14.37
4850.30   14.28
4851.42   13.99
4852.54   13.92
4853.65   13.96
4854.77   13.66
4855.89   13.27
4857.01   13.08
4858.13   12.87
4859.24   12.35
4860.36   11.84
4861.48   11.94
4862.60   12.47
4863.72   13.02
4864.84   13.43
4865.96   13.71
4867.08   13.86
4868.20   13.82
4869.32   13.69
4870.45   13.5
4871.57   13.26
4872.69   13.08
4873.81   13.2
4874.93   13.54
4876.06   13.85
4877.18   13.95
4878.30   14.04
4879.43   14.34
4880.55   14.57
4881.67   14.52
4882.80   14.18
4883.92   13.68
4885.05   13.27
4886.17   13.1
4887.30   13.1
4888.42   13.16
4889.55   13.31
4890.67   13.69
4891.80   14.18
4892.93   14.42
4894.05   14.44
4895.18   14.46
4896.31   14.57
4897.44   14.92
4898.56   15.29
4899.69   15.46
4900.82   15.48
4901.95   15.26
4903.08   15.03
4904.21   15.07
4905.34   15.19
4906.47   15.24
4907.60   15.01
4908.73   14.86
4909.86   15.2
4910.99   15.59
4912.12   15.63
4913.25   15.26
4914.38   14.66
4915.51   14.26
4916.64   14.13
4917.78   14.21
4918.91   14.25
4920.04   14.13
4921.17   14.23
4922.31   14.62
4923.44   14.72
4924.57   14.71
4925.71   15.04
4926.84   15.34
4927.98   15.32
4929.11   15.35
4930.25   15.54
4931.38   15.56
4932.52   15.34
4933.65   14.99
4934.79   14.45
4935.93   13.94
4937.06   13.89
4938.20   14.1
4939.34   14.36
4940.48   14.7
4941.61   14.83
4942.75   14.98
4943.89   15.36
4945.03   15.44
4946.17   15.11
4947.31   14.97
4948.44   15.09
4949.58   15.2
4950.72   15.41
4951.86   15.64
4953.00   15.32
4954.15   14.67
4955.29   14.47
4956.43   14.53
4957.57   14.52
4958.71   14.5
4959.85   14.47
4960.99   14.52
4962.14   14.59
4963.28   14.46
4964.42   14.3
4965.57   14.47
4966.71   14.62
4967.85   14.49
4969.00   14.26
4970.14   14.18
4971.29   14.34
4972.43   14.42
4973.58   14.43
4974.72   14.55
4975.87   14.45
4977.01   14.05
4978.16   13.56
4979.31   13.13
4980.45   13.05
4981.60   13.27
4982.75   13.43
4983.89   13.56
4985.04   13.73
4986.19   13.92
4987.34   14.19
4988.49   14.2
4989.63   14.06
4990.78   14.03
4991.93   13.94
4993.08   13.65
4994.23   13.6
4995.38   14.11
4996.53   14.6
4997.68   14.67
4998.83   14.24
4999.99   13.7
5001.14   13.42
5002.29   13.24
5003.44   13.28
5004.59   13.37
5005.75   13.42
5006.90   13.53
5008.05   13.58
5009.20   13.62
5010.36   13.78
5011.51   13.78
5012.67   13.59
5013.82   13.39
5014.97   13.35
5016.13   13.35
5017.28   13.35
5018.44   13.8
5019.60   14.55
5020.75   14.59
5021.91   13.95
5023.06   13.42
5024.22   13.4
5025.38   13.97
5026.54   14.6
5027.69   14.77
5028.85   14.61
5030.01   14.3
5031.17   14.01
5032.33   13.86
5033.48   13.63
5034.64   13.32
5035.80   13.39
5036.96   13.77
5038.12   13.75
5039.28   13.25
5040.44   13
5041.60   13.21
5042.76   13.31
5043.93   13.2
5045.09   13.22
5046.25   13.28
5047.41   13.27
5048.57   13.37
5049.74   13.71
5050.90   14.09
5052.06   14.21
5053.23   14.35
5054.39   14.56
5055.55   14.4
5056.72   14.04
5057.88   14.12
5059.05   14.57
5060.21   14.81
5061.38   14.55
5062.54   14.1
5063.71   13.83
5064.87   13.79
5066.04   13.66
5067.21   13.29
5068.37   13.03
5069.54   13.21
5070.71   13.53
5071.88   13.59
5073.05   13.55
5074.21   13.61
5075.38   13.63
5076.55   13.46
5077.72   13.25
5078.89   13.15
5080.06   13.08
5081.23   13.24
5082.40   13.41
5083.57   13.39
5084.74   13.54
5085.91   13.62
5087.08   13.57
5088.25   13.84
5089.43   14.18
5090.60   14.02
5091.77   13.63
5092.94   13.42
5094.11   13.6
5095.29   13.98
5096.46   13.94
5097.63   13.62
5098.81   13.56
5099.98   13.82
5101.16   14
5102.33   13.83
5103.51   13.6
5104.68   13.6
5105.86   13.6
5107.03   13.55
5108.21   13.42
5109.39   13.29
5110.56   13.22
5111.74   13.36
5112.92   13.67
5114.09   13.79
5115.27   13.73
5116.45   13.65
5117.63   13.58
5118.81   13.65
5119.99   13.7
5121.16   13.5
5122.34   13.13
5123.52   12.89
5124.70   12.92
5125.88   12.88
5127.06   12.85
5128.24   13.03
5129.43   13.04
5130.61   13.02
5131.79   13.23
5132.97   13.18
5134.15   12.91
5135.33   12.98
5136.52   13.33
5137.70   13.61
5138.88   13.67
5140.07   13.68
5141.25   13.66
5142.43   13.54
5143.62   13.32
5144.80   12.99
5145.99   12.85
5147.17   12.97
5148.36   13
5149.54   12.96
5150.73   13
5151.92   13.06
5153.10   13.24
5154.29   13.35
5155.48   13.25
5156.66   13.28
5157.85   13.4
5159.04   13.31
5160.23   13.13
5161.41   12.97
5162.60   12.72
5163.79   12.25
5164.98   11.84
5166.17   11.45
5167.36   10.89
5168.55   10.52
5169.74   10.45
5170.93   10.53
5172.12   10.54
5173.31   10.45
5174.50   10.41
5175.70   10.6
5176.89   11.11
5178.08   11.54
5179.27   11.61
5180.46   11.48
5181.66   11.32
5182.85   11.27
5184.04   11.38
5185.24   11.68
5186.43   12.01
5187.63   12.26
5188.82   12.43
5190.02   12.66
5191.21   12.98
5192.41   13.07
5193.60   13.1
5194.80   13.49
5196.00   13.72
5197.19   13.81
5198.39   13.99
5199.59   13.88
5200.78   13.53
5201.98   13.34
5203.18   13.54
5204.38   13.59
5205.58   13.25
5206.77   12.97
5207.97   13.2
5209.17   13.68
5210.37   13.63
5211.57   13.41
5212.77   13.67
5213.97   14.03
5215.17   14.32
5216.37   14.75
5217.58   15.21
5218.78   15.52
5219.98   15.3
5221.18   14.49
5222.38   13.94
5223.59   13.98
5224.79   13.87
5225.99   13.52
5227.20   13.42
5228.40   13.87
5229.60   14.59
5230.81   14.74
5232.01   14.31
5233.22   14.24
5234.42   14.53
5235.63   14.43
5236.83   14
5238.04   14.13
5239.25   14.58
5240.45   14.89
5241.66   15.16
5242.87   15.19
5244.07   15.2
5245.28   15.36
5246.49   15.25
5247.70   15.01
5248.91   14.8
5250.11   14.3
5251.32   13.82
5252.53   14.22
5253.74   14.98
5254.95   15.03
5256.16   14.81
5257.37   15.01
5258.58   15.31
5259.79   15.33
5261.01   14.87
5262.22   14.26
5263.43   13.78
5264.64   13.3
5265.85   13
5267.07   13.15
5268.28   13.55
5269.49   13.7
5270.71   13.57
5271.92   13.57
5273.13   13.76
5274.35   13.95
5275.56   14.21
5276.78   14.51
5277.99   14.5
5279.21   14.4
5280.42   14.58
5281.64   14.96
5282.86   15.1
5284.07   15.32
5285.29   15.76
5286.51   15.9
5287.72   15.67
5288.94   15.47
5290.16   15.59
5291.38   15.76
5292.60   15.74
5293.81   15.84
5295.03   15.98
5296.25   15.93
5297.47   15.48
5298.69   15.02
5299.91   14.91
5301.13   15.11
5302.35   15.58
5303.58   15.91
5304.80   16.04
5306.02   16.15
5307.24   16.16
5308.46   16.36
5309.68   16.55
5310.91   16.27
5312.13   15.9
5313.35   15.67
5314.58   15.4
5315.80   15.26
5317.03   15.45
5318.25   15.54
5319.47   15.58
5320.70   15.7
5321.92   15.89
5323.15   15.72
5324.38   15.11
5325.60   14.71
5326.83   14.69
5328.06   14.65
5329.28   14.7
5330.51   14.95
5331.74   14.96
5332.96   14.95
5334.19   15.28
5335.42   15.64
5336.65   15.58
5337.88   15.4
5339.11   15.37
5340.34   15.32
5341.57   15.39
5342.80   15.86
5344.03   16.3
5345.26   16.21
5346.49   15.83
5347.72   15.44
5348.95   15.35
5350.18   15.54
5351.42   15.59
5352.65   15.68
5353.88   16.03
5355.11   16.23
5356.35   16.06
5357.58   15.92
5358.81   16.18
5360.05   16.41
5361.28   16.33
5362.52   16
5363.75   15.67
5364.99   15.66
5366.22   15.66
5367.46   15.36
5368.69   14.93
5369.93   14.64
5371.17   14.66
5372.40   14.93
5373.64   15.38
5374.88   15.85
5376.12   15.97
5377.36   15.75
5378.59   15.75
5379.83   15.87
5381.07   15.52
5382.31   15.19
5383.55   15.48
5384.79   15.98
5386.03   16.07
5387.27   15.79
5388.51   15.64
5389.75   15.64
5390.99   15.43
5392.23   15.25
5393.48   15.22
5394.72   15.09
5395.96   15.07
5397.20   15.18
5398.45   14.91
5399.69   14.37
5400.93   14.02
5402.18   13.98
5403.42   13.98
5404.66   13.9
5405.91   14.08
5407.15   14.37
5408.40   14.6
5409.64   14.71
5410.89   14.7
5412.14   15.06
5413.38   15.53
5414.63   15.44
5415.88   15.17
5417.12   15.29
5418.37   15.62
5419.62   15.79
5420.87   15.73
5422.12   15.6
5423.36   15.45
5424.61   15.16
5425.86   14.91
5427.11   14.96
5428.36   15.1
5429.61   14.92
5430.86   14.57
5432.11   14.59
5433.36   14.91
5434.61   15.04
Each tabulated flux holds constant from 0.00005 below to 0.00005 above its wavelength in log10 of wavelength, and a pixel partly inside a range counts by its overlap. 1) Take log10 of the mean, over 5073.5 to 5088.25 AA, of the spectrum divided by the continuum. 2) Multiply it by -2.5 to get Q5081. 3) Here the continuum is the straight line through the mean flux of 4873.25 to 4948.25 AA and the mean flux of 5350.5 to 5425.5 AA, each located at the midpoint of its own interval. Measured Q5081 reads 0.11 mag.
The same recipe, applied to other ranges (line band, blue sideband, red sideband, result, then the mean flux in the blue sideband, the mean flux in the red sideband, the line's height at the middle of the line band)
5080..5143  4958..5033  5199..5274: 0.048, 14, 14.2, 14.1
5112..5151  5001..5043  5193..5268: 0.056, 13.7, 14.2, 14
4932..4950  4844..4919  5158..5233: -0.072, 14.1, 12.9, 13.9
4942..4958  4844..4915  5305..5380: -0.055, 14.1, 15.6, 14.3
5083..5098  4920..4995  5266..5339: 0.079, 14.5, 15.2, 14.8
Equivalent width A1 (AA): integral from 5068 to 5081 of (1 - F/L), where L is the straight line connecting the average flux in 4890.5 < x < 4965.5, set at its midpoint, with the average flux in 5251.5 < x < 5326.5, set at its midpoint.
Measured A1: 1.35 AA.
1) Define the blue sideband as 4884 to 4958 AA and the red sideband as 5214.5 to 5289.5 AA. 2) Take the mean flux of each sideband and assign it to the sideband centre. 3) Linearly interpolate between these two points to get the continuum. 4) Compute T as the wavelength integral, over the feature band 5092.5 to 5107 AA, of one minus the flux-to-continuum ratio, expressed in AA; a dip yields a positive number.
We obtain 0.90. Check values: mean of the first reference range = 14.7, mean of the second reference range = 14.5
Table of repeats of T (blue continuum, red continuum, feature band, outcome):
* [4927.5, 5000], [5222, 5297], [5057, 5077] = 0.99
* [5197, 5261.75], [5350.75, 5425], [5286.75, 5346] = -2.68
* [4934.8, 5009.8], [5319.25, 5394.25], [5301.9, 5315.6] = -0.54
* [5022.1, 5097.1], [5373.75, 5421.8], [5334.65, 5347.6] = -0.64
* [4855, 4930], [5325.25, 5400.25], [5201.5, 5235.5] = 2.34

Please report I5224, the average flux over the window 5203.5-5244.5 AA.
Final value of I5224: 14.2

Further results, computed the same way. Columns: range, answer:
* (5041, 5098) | 13.7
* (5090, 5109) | 13.7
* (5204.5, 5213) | 13.4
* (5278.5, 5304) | 15.4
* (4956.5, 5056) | 13.9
